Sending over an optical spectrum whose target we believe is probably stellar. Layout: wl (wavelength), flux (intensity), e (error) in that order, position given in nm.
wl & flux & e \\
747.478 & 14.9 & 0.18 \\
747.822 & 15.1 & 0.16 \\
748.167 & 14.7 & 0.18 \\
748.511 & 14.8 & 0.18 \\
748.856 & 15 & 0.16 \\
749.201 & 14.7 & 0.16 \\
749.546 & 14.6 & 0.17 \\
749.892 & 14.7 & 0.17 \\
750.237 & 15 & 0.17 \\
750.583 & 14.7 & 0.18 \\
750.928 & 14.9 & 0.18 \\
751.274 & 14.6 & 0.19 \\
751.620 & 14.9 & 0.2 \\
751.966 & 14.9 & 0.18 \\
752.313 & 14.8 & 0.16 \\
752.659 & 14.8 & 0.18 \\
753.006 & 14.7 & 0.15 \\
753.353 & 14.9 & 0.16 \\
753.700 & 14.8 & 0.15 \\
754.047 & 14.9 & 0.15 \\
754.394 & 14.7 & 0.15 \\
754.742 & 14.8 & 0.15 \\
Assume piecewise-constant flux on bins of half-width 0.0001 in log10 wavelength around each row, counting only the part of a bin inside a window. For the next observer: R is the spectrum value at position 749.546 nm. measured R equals 14.6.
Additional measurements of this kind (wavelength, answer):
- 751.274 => 14.6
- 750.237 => 15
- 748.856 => 15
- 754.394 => 14.7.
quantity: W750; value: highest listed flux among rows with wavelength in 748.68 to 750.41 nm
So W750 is 15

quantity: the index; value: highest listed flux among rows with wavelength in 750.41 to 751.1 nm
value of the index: 14.9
